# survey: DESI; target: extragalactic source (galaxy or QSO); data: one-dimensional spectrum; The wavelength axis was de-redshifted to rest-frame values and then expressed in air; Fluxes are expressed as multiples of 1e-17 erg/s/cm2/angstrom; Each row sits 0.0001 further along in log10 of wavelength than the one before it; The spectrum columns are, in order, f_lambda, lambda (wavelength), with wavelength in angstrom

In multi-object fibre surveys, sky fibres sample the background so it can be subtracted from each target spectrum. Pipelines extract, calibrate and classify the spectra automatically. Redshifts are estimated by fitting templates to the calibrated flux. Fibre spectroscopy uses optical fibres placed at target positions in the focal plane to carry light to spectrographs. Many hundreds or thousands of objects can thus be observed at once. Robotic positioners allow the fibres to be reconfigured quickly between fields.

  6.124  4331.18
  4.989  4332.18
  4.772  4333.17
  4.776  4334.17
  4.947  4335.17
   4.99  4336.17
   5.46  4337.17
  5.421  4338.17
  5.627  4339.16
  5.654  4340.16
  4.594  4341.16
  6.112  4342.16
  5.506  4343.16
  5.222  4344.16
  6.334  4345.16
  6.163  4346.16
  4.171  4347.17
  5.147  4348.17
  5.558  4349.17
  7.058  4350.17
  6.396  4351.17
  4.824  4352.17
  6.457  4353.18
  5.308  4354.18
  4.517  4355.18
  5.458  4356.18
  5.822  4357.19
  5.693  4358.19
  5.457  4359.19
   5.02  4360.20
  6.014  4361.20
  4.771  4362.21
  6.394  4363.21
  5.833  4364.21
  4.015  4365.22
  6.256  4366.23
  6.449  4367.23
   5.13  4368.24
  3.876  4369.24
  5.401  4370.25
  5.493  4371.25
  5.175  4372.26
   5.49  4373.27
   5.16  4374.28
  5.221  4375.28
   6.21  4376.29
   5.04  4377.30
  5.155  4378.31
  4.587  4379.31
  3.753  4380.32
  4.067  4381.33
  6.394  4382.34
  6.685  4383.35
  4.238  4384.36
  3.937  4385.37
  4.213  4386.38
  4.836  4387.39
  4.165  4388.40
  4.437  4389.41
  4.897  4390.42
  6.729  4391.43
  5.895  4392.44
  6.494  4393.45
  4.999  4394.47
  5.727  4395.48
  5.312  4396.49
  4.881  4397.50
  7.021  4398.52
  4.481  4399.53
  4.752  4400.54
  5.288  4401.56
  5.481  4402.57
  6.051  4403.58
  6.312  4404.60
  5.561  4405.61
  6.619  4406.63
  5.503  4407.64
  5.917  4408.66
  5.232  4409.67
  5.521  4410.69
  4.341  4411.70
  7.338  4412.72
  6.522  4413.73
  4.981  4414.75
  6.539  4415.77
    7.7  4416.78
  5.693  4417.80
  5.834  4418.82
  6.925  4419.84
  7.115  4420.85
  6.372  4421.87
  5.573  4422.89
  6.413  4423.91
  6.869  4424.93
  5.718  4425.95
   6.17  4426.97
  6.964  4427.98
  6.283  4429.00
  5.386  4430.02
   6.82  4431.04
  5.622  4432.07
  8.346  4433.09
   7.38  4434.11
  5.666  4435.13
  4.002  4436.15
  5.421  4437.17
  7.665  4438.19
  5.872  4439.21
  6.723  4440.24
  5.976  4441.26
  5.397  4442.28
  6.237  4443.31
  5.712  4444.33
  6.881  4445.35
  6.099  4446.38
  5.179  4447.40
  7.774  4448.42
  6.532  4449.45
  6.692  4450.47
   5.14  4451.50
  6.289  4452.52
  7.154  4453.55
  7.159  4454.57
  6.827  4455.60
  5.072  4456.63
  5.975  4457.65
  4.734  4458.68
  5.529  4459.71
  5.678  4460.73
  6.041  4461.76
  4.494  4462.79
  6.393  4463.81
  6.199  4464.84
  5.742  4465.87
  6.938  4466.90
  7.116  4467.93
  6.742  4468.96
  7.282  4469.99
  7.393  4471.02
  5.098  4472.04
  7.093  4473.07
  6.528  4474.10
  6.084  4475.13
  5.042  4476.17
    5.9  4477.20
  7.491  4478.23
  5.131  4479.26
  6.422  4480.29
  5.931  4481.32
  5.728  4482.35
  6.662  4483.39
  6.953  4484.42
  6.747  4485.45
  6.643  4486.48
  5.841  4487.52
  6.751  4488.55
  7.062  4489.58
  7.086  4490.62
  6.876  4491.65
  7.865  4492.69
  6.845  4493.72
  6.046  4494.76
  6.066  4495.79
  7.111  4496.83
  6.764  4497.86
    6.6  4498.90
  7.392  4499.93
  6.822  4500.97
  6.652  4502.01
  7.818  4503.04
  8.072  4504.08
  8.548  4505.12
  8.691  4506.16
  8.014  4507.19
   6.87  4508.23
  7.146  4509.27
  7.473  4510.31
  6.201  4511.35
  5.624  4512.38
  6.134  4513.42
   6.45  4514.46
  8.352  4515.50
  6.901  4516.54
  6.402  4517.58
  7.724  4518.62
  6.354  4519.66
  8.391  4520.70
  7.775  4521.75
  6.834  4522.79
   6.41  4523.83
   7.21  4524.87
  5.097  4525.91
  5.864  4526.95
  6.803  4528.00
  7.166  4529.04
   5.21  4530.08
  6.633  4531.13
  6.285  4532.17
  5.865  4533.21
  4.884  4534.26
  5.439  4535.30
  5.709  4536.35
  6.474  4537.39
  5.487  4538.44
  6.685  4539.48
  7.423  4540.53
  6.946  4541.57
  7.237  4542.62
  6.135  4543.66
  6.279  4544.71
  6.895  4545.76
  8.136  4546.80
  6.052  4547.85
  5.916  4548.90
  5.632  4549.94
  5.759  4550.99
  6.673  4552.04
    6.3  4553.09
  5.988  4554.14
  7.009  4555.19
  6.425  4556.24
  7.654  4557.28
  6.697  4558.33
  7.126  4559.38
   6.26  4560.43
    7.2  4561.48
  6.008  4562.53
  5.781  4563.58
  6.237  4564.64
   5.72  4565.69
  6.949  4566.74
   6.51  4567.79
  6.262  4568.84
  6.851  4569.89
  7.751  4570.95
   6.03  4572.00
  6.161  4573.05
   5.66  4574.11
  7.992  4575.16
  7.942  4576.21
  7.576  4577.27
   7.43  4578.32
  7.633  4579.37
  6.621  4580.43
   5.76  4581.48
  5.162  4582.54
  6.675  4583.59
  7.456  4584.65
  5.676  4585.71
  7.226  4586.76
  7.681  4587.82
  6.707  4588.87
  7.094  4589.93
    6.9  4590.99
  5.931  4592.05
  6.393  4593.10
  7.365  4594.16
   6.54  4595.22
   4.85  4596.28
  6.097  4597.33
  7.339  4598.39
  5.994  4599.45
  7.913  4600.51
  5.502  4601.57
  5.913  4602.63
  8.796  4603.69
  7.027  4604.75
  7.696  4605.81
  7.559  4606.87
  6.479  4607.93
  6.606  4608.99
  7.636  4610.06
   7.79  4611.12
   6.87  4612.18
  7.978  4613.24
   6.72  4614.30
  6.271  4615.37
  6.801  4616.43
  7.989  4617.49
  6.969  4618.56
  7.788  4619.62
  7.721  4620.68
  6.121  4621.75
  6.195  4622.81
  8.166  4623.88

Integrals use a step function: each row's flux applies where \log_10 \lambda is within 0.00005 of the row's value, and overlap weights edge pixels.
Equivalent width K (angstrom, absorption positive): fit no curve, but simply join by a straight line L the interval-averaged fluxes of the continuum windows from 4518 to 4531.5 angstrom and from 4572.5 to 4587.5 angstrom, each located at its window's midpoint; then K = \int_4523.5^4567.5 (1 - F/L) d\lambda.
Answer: 2.5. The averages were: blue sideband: 6.72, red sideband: 6.79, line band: 6.37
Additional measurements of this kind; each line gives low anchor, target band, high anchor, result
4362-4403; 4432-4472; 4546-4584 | -3.3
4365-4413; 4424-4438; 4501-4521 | -0.6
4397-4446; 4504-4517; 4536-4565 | -1.8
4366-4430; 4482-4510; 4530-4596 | -4.0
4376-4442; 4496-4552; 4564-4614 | -2.6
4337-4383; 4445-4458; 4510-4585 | -0.8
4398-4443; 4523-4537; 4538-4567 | 0.8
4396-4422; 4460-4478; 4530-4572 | -0.3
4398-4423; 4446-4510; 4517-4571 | -3.4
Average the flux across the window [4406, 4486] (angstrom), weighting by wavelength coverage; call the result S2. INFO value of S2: 6.21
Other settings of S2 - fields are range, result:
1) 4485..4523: 7.05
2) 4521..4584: 6.51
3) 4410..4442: 6.24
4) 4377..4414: 5.36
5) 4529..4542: 6.13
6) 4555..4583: 6.68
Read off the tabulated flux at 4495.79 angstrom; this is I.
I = 6.066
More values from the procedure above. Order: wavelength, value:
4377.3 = 5.04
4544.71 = 6.279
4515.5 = 8.352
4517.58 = 6.402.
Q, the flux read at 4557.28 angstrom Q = 7.654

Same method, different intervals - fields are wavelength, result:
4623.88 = 8.166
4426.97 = 6.17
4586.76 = 7.226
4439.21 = 5.872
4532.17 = 6.285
